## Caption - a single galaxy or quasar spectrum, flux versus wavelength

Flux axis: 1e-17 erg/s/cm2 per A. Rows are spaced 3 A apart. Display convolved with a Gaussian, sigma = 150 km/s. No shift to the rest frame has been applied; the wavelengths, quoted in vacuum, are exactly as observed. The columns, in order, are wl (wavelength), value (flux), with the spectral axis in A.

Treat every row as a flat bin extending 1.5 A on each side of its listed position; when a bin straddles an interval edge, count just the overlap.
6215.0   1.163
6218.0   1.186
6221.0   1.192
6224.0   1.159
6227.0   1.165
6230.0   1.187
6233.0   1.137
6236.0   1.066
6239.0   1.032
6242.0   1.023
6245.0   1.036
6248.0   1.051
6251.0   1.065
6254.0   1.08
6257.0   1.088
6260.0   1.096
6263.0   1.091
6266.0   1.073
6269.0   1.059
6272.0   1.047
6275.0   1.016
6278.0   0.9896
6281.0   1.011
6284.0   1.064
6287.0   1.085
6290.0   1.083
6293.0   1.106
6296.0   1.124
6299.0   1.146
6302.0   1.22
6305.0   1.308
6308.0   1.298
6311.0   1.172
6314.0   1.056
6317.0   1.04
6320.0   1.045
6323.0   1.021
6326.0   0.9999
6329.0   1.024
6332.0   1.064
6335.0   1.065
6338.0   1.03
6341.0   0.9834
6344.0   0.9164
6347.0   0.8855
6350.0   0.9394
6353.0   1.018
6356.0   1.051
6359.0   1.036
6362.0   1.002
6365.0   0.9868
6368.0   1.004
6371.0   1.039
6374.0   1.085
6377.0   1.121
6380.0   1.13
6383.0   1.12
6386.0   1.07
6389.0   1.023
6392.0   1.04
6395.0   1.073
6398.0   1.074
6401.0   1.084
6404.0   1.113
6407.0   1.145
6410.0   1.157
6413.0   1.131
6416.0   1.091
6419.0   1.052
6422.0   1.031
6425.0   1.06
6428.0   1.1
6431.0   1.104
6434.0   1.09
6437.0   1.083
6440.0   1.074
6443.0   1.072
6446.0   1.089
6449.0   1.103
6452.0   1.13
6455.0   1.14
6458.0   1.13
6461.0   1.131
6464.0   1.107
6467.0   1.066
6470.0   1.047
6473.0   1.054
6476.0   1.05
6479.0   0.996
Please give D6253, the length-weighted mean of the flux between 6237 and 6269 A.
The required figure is 1.06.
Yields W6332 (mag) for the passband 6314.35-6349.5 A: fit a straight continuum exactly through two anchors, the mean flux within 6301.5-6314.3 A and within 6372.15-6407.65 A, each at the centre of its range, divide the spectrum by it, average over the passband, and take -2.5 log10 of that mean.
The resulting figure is 0.18 mag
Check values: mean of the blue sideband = 1.22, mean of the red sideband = 1.09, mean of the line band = 1.01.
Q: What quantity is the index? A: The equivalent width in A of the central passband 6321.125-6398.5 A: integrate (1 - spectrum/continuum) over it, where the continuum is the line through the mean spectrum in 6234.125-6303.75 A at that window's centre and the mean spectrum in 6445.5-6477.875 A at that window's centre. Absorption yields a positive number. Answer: 3.8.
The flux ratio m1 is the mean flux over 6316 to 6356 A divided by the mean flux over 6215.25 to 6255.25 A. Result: 0.9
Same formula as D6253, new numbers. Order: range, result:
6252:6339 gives 1.09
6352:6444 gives 1.07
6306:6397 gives 1.05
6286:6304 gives 1.13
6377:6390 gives 1.09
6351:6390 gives 1.05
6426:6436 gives 1.1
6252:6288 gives 1.06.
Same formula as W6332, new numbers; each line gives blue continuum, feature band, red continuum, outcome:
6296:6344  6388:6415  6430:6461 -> 0.005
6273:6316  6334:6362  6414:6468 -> 0.122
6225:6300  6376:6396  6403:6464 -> 0.013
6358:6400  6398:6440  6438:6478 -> -0.020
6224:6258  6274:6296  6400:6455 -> 0.034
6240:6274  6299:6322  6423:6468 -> -0.083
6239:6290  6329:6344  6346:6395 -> 0.021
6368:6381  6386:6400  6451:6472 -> 0.032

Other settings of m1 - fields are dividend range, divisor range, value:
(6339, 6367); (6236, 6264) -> 0.92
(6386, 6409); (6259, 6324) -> 0.98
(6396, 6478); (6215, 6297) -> 1.00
